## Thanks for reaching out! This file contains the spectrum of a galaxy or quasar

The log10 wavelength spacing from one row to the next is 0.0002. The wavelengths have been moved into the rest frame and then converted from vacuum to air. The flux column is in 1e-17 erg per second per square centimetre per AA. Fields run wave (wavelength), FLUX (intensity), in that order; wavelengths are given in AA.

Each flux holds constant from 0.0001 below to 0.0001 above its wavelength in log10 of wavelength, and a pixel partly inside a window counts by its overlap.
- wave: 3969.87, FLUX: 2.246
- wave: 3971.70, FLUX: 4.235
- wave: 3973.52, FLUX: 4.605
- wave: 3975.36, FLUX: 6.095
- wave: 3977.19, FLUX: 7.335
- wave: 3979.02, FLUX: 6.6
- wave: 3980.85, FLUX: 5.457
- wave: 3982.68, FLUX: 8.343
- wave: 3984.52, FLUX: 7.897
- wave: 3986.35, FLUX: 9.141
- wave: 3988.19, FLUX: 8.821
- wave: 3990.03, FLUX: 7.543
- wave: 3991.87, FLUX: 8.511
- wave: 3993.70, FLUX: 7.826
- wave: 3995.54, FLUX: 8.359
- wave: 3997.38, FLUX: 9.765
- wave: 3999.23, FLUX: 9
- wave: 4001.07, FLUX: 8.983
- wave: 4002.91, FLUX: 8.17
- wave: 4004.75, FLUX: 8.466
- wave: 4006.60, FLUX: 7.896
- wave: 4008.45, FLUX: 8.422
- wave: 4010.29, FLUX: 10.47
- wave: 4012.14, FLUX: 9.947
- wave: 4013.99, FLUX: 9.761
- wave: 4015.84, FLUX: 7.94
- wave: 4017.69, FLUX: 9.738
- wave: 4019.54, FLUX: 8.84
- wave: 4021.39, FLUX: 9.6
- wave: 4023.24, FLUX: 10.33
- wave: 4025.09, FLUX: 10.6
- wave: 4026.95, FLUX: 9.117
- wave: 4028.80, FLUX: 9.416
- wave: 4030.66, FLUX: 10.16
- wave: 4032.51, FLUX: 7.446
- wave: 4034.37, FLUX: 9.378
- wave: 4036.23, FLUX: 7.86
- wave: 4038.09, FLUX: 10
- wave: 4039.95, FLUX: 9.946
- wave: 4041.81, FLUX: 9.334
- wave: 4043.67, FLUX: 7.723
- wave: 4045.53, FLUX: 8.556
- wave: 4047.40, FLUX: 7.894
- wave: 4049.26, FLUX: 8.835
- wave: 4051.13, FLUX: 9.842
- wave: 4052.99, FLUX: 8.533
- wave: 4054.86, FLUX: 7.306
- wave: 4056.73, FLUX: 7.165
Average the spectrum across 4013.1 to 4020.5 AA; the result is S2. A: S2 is 9.07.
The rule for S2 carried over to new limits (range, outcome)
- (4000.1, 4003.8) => 8.6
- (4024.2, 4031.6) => 9.82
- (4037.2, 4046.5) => 9.1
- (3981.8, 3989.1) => 8.55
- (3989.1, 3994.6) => 7.97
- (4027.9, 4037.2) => 8.85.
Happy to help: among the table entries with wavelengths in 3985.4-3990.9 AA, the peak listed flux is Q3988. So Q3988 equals 9.141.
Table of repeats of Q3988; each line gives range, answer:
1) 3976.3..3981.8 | 7.335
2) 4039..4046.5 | 9.946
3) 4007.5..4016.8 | 10.47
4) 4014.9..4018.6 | 9.738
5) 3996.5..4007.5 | 9.765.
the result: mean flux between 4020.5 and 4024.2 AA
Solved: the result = 9.99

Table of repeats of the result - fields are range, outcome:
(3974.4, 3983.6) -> 6.76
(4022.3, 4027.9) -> 10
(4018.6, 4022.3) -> 9.23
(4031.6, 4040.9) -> 8.93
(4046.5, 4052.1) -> 8.87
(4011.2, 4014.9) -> 9.84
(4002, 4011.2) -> 8.68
